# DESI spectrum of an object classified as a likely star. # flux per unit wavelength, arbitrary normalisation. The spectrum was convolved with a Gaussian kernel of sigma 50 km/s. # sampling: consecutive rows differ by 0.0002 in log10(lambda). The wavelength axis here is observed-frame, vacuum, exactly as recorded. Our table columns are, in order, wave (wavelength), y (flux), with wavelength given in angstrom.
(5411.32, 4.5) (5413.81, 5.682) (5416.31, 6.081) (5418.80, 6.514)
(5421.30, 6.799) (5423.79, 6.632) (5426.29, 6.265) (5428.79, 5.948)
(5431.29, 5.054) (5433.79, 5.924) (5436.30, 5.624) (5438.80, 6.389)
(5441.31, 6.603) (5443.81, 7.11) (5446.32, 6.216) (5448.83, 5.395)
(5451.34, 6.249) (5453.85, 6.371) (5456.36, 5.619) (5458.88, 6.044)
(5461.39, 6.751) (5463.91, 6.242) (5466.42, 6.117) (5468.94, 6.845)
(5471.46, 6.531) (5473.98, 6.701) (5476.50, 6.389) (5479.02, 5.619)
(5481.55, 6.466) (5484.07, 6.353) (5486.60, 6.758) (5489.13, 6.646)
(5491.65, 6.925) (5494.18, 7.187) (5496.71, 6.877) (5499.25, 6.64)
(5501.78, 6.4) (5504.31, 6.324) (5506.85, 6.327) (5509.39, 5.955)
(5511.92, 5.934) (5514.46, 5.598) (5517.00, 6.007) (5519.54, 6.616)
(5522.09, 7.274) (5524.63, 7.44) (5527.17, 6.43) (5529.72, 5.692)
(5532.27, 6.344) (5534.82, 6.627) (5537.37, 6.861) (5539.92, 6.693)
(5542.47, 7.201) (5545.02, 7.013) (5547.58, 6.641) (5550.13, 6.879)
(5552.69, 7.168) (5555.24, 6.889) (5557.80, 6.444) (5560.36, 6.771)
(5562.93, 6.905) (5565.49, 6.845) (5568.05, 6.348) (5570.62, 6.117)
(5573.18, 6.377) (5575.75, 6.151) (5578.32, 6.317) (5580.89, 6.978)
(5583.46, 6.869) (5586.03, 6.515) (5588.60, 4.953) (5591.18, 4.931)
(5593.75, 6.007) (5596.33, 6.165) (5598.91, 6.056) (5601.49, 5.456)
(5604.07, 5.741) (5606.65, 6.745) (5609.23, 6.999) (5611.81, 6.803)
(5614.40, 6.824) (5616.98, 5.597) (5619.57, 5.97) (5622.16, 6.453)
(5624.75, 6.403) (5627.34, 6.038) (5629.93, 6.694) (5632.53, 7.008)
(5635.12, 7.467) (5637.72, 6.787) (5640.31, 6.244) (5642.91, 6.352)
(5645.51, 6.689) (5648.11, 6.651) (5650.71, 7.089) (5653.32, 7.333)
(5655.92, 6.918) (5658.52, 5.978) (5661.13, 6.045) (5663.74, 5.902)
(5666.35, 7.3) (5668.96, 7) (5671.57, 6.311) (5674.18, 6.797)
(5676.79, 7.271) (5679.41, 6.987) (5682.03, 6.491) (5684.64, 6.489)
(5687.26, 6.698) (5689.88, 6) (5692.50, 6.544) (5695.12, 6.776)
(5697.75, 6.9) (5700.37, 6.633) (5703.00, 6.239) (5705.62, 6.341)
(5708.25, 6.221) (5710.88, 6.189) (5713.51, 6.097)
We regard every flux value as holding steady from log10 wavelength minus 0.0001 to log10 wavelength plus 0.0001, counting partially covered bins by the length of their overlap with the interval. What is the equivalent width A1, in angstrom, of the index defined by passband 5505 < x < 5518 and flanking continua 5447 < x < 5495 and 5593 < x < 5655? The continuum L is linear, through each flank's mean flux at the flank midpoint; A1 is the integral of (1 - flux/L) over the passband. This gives 0.9 angstrom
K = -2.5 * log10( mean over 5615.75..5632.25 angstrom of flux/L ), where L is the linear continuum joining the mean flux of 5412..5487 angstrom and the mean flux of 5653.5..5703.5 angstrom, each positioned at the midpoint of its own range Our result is 0.05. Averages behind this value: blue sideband 6.22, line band 6.24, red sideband 6.62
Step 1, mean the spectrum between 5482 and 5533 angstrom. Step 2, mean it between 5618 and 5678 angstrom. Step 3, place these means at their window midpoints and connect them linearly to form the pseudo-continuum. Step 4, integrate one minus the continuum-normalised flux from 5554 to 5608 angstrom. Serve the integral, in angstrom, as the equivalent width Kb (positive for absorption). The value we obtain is 2.5 angstrom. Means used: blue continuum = 6.49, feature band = 6.26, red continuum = 6.63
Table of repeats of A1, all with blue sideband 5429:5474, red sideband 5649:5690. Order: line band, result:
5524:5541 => -0.47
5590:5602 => 1.42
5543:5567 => -1.58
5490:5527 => -1.26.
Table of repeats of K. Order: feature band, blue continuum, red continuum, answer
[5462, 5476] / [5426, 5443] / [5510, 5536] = -0.061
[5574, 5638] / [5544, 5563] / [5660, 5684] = 0.075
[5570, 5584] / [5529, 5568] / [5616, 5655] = 0.037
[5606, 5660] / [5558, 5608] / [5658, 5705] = -0.035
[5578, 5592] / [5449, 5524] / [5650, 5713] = 0.065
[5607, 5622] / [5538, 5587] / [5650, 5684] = 0.040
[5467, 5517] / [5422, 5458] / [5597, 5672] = -0.037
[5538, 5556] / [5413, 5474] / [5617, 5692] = -0.085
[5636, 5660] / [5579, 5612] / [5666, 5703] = -0.034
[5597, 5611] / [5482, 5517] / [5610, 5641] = 0.051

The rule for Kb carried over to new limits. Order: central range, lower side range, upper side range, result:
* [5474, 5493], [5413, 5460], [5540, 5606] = -0.7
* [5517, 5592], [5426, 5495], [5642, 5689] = -1.1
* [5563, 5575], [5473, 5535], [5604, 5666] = 0.1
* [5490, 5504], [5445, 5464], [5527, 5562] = -0.8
